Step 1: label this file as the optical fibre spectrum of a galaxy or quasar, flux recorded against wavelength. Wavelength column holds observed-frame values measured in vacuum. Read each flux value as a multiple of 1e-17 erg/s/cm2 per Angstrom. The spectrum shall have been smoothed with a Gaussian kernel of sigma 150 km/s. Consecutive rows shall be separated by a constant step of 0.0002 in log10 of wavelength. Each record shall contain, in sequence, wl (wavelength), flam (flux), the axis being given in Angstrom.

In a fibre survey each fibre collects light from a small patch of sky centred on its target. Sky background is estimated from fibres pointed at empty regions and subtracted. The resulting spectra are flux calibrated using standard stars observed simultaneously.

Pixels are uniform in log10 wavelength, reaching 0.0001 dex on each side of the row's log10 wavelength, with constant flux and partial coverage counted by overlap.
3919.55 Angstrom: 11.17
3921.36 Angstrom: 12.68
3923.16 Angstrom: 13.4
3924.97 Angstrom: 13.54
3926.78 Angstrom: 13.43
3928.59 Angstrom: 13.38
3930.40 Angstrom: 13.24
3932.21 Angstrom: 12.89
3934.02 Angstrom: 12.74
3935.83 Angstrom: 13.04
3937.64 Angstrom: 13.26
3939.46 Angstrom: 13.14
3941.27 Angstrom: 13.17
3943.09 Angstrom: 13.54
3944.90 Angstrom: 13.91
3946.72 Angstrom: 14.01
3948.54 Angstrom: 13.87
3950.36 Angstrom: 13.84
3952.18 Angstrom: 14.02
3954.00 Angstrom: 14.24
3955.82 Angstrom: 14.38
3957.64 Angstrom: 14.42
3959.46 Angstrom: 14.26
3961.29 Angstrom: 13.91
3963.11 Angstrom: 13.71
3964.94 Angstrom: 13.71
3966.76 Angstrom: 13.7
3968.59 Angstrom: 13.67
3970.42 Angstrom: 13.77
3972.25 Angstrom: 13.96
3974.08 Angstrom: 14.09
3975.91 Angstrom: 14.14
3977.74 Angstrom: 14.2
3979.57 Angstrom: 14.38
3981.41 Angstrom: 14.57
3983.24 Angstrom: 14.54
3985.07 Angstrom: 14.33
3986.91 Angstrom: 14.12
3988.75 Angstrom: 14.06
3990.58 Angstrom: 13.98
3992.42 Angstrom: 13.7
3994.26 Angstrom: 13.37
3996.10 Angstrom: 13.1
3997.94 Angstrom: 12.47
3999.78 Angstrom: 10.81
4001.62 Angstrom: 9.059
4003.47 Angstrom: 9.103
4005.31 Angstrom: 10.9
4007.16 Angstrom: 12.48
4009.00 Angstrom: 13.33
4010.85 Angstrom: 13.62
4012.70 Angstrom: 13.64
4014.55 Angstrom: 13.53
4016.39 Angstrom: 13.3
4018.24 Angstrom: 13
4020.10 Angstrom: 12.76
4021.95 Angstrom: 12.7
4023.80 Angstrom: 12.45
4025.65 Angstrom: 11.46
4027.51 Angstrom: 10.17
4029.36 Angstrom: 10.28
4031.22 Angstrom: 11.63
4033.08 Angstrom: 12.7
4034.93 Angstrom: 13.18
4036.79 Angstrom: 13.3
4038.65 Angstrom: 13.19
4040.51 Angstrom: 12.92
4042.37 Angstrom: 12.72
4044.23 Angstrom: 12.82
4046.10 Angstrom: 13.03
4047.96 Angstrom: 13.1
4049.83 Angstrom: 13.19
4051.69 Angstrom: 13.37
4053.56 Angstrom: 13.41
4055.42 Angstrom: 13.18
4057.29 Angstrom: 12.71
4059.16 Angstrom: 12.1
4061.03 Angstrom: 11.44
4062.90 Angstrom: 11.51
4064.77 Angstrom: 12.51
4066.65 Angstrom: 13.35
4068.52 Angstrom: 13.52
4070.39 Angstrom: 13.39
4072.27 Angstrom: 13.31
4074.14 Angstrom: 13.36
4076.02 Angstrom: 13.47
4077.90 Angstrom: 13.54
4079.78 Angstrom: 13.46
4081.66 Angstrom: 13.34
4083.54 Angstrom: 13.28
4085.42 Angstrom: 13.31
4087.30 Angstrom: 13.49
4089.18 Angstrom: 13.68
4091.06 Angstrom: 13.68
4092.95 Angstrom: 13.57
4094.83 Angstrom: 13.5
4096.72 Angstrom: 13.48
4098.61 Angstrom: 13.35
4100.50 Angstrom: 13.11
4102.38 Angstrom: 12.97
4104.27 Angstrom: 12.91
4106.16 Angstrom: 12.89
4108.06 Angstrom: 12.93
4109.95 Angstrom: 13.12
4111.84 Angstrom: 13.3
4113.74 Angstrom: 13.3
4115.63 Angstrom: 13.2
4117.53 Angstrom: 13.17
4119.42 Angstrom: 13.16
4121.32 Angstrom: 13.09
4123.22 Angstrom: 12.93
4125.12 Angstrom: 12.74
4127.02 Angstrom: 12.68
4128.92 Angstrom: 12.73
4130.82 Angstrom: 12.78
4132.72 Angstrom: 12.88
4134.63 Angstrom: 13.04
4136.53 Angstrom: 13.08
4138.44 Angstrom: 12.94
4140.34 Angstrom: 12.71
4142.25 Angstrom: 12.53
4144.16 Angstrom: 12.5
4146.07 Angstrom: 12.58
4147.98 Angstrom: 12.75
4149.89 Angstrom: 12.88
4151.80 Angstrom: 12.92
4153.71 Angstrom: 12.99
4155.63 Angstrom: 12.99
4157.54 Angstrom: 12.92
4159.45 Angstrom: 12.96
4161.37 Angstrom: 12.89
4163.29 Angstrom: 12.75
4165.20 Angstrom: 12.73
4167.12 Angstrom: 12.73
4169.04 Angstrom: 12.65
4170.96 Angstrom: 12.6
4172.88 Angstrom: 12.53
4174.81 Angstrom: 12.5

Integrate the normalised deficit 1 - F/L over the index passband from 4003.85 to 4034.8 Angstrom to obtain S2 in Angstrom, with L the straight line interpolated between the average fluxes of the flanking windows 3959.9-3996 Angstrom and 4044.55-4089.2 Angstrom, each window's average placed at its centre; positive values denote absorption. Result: 2.8 Angstrom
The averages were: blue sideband 14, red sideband 13.1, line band 12.3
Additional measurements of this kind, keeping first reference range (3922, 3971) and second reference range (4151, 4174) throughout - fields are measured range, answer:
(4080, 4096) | -0.48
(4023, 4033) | 1.51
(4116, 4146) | 0.14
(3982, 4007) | 1.58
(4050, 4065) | 0.73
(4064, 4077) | -0.13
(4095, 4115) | -0.20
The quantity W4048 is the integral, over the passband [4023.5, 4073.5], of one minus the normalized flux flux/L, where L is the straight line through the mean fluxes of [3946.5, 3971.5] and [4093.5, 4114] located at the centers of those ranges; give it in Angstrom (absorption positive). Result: 3.2 Angstrom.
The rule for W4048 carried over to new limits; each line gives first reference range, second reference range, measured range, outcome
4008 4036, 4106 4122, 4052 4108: -0.96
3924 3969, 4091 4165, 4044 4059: 0.23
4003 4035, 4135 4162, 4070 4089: -1.33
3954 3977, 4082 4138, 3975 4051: 5.01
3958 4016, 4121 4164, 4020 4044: 1.65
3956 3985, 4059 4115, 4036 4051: 0.52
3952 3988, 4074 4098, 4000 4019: 2.39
